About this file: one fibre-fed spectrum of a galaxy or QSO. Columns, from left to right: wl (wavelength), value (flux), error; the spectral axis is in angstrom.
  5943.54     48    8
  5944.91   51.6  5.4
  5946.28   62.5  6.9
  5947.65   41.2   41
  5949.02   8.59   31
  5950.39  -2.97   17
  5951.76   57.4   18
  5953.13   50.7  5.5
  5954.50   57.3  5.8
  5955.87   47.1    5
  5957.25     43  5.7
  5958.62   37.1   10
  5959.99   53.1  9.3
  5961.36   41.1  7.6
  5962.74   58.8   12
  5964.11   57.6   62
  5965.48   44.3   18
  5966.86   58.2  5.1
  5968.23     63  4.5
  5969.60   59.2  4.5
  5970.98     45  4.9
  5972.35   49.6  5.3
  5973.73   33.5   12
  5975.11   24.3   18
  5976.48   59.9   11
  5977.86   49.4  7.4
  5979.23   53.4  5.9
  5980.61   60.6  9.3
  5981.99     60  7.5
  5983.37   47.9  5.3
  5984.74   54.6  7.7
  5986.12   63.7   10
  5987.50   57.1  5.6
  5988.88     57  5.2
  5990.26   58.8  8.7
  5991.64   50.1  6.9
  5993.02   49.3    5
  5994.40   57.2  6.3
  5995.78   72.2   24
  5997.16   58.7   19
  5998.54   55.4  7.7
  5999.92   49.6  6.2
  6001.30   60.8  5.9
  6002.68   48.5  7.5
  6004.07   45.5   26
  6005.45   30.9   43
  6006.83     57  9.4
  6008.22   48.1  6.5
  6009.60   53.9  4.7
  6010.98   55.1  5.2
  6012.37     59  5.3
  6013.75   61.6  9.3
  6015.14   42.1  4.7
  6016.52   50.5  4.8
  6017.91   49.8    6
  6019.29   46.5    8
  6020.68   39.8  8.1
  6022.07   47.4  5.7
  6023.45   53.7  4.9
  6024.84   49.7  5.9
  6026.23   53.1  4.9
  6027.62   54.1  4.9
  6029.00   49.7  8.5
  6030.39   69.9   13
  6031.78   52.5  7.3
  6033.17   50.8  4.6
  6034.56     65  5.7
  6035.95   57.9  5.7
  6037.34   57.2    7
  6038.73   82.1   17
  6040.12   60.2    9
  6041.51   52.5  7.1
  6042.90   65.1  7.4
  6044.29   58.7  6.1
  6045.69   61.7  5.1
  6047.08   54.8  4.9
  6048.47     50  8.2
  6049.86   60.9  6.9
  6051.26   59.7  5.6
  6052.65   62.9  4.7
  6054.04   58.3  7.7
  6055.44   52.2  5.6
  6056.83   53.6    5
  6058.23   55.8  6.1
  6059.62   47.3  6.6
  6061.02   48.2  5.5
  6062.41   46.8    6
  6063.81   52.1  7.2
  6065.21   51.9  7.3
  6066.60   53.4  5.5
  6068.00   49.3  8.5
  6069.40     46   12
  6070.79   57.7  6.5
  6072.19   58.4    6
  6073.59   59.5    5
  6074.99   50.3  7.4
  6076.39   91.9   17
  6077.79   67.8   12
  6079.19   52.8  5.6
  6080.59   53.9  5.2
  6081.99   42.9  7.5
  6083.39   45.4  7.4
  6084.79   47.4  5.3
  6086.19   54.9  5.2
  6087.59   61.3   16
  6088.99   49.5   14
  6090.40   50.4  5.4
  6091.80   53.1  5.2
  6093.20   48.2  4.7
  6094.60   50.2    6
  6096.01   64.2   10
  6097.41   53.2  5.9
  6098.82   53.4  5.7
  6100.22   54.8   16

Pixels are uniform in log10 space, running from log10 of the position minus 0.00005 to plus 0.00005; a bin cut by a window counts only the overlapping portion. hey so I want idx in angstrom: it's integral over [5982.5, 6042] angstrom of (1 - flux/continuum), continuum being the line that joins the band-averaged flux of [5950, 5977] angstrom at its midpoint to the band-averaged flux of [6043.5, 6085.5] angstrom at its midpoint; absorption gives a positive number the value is -3.9 angstrom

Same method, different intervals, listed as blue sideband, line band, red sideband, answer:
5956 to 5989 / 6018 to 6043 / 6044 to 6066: -0.9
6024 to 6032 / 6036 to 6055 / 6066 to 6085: -1.7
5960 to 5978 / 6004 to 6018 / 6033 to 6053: 1.3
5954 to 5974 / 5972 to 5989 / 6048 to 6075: -0.2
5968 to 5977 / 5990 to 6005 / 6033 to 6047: -0.7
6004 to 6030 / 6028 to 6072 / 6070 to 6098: -2.9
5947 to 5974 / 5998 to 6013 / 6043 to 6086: -0.5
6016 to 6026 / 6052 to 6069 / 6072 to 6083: 1.0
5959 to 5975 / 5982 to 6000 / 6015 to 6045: -1.6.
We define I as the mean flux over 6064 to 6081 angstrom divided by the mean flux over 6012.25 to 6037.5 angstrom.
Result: 1.09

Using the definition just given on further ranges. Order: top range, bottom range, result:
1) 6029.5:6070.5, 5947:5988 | 1.18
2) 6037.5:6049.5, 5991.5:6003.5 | 1.08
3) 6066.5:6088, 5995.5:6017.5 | 1.06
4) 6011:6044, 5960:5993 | 1.05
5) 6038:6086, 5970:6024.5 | 1.09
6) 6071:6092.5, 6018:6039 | 1.03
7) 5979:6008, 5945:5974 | 1.18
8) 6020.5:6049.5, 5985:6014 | 1.04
